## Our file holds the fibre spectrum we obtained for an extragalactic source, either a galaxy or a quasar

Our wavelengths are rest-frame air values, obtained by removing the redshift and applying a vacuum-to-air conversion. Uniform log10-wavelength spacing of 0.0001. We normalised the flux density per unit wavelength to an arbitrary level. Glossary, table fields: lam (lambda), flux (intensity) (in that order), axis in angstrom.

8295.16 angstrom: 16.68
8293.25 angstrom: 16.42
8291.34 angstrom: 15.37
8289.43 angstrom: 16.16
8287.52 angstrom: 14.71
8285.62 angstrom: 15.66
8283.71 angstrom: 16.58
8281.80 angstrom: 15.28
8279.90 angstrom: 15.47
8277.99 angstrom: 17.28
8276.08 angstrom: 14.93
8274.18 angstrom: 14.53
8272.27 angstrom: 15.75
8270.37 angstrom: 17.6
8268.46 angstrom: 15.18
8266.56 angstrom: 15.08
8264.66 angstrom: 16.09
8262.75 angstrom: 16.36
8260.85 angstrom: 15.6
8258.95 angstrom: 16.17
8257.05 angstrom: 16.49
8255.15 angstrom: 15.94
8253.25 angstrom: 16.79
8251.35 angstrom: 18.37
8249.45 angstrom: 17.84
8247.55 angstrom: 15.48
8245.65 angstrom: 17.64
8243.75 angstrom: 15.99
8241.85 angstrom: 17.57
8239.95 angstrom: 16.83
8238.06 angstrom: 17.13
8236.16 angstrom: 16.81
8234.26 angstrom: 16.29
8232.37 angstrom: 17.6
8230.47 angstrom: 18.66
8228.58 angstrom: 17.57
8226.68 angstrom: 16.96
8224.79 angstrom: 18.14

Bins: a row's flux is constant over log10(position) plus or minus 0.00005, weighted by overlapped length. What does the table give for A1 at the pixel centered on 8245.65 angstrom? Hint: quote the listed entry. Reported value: 17.64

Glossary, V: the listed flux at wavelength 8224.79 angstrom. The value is 18.14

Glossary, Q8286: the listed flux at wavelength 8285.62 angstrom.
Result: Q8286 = 15.66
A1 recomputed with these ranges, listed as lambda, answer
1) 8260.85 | 15.6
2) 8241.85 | 17.57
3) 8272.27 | 15.75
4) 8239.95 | 16.83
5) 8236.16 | 16.81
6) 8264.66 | 16.09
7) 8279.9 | 15.47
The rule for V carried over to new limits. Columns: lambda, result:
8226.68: 16.96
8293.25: 16.42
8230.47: 18.66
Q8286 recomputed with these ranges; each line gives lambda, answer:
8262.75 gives 16.36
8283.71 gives 16.58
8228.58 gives 17.57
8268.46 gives 15.18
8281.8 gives 15.28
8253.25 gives 16.79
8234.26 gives 16.29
